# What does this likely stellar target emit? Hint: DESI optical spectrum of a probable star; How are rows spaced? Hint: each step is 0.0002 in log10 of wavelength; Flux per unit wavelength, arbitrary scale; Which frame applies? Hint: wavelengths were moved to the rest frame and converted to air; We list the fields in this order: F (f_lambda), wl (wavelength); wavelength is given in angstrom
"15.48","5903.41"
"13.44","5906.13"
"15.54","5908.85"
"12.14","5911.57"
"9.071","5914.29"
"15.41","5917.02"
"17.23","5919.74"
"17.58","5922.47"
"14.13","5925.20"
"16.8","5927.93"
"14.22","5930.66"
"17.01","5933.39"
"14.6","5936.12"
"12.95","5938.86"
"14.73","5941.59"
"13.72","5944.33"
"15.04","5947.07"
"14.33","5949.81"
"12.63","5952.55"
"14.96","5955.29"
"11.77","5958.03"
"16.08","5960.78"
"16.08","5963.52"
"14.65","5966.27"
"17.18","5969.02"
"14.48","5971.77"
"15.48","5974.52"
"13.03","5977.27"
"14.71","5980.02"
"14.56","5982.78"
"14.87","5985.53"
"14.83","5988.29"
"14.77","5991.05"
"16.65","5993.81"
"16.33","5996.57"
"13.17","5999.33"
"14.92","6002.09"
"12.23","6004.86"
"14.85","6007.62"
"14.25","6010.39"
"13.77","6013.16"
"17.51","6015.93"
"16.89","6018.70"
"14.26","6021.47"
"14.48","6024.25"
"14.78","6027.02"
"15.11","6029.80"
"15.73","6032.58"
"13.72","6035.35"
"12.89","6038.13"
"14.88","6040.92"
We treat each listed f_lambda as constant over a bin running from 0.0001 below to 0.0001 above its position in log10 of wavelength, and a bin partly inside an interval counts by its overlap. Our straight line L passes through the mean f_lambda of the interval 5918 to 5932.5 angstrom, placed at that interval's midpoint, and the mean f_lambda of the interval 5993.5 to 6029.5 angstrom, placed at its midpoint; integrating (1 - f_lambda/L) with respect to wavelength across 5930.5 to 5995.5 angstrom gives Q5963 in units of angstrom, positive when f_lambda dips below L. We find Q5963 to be 3.2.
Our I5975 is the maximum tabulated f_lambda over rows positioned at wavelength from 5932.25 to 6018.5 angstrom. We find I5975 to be 17.51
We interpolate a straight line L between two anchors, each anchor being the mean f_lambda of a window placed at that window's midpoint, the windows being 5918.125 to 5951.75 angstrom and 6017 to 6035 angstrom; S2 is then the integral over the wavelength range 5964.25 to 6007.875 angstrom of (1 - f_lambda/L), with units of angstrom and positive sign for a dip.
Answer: 1.0 angstrom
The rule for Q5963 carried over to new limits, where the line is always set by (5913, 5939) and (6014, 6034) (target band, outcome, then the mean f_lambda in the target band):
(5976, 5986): 0.7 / 14.3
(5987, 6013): 1.3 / 14.6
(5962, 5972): -0.3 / 15.7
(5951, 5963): 0.9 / 14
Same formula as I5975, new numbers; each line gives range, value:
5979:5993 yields 14.87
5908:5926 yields 17.58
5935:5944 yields 14.73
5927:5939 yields 17.01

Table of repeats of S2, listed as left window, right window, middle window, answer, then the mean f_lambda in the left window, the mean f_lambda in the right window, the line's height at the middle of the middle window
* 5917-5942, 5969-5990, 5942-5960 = 1.5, 15.5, 14.7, 15.2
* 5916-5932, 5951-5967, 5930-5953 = 1.1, 15.9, 14.4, 15.1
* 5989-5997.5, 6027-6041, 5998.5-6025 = 0.9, 15.8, 14.5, 15.2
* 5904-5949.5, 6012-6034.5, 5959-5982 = -0.3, 14.6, 15.3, 14.9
